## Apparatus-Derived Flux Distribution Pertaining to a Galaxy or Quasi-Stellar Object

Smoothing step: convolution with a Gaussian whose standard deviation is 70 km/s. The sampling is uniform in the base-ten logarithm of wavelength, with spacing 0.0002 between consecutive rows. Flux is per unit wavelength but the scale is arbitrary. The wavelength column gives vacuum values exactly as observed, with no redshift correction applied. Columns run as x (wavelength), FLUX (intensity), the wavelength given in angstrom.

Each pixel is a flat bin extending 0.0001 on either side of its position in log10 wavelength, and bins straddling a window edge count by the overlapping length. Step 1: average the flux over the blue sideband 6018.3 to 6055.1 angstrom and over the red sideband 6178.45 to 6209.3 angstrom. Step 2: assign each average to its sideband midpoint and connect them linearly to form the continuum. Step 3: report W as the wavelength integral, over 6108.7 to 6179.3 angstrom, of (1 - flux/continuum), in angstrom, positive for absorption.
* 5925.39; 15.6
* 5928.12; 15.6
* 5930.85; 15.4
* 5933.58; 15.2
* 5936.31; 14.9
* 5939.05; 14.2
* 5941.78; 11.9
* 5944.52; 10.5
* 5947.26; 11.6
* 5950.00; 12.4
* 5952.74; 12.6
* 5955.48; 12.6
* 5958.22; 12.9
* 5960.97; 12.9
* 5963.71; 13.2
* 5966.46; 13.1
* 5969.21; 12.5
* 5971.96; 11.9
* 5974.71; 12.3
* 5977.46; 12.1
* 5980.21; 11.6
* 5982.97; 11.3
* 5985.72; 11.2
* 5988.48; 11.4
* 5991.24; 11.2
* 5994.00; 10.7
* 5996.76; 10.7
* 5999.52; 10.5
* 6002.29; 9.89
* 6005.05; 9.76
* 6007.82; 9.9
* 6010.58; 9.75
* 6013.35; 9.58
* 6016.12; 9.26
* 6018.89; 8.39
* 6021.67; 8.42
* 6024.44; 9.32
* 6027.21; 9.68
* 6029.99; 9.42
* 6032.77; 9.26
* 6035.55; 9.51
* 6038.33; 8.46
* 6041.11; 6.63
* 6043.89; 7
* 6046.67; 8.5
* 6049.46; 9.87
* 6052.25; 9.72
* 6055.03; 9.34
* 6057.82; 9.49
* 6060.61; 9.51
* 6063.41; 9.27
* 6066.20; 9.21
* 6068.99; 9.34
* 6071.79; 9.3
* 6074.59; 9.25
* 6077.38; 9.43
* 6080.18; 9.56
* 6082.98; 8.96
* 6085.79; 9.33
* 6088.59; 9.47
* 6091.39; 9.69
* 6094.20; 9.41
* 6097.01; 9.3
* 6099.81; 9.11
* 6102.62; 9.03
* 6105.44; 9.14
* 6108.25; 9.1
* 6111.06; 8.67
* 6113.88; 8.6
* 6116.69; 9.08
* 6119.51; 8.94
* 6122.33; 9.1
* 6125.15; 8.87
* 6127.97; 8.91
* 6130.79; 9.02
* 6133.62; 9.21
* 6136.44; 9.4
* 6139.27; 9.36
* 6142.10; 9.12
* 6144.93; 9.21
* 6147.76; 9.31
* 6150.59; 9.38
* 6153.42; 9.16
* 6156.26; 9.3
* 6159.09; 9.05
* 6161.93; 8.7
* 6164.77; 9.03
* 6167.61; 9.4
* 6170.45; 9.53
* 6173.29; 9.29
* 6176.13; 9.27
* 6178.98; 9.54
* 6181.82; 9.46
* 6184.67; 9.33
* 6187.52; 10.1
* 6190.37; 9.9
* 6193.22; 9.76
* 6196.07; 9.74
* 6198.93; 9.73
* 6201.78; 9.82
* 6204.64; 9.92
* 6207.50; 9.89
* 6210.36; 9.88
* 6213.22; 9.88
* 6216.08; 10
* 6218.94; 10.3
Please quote 2.4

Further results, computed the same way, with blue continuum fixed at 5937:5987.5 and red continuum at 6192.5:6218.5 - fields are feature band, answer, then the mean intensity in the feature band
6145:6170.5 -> 2.8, 9.19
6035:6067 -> 7.2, 8.85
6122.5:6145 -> 3.1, 9.13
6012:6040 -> 6.1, 9.1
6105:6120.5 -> 2.7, 8.91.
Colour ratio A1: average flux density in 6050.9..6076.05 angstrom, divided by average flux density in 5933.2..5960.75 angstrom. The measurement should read 0.7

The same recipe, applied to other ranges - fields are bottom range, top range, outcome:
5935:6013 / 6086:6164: 0.78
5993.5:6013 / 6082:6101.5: 0.92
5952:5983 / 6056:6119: 0.74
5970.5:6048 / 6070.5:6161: 0.93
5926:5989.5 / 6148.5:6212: 0.74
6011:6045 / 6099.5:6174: 1.04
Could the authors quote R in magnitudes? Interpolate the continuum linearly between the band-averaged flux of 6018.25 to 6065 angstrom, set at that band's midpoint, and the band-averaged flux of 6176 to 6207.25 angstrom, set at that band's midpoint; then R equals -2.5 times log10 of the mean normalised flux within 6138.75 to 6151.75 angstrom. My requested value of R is 0.02 mag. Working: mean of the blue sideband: 8.94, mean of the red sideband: 9.71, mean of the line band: 9.27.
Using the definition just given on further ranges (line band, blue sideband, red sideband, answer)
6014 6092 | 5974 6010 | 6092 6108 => 0.10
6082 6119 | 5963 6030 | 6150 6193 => 0.09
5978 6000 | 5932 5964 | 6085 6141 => 0.08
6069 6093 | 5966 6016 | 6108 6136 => 0.03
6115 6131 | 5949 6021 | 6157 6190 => 0.10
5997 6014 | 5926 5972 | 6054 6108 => 0.16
